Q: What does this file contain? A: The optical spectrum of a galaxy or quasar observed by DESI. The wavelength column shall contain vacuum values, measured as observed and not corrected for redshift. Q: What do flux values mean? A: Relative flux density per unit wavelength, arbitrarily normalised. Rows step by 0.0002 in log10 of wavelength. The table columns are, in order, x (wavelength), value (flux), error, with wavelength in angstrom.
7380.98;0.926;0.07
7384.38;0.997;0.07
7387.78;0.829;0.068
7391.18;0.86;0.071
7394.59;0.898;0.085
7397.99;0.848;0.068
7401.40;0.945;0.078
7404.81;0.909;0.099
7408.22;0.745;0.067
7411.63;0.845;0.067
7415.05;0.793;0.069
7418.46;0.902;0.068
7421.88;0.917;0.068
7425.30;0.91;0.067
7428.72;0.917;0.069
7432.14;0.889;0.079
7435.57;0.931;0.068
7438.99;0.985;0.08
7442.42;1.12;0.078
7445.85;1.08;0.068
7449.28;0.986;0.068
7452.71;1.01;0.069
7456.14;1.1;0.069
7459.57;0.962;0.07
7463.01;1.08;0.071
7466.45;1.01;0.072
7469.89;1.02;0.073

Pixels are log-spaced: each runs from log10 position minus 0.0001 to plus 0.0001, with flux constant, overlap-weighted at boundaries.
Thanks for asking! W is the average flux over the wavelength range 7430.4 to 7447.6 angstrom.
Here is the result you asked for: 1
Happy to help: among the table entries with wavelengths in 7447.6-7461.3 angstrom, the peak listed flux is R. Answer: 1.1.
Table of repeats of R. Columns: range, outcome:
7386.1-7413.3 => 0.945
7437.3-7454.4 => 1.12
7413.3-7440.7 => 0.985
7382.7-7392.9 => 0.997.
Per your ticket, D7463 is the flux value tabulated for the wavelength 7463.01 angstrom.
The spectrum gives 1.08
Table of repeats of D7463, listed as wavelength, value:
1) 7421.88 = 0.917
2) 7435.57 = 0.931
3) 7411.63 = 0.845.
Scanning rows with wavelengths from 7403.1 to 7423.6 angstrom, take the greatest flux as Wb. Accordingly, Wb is 0.917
